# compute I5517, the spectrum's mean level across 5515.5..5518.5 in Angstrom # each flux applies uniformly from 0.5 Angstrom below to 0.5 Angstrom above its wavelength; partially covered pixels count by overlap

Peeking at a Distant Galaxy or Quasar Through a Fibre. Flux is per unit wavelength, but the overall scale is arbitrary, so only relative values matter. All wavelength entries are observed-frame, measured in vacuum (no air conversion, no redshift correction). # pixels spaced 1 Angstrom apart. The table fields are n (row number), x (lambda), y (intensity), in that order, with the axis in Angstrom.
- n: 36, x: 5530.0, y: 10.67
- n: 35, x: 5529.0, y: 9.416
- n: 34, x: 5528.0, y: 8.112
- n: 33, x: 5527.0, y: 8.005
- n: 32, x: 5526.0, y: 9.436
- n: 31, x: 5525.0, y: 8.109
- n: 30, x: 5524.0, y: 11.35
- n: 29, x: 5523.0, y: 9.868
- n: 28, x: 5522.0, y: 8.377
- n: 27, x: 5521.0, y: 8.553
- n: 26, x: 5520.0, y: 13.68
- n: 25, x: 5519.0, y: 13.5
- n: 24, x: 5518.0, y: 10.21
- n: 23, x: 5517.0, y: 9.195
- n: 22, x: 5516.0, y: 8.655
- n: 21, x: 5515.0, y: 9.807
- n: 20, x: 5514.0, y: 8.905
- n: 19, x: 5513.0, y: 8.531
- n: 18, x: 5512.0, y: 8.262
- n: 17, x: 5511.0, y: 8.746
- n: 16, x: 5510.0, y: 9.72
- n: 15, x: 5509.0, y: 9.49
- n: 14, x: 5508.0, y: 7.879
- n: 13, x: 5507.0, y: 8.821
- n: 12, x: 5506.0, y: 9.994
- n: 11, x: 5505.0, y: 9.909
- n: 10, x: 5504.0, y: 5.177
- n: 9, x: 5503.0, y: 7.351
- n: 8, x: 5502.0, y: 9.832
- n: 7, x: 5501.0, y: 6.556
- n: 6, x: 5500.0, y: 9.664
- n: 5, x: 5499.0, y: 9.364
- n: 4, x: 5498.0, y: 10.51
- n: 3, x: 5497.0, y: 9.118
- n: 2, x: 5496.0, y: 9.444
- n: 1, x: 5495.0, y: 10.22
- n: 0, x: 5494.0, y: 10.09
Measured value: 9.35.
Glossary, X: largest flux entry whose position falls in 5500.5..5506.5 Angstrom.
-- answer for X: 9.994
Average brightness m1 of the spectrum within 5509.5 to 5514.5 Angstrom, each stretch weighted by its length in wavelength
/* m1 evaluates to 8.83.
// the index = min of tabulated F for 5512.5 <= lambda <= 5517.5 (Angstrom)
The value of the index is 8.531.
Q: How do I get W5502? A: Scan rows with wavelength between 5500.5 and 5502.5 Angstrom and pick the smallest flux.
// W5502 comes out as 6.556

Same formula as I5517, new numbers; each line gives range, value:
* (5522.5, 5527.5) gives 9.35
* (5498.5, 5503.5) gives 8.55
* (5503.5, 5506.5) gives 8.36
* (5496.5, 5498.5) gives 9.81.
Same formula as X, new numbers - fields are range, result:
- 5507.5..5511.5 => 9.72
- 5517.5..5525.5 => 13.68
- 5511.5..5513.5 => 8.531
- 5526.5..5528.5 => 8.112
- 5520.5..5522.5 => 8.553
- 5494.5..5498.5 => 10.51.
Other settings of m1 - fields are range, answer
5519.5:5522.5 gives 10.2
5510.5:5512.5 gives 8.5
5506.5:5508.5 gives 8.35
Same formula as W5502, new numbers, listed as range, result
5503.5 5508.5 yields 5.177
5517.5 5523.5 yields 8.377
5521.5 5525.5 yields 8.109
